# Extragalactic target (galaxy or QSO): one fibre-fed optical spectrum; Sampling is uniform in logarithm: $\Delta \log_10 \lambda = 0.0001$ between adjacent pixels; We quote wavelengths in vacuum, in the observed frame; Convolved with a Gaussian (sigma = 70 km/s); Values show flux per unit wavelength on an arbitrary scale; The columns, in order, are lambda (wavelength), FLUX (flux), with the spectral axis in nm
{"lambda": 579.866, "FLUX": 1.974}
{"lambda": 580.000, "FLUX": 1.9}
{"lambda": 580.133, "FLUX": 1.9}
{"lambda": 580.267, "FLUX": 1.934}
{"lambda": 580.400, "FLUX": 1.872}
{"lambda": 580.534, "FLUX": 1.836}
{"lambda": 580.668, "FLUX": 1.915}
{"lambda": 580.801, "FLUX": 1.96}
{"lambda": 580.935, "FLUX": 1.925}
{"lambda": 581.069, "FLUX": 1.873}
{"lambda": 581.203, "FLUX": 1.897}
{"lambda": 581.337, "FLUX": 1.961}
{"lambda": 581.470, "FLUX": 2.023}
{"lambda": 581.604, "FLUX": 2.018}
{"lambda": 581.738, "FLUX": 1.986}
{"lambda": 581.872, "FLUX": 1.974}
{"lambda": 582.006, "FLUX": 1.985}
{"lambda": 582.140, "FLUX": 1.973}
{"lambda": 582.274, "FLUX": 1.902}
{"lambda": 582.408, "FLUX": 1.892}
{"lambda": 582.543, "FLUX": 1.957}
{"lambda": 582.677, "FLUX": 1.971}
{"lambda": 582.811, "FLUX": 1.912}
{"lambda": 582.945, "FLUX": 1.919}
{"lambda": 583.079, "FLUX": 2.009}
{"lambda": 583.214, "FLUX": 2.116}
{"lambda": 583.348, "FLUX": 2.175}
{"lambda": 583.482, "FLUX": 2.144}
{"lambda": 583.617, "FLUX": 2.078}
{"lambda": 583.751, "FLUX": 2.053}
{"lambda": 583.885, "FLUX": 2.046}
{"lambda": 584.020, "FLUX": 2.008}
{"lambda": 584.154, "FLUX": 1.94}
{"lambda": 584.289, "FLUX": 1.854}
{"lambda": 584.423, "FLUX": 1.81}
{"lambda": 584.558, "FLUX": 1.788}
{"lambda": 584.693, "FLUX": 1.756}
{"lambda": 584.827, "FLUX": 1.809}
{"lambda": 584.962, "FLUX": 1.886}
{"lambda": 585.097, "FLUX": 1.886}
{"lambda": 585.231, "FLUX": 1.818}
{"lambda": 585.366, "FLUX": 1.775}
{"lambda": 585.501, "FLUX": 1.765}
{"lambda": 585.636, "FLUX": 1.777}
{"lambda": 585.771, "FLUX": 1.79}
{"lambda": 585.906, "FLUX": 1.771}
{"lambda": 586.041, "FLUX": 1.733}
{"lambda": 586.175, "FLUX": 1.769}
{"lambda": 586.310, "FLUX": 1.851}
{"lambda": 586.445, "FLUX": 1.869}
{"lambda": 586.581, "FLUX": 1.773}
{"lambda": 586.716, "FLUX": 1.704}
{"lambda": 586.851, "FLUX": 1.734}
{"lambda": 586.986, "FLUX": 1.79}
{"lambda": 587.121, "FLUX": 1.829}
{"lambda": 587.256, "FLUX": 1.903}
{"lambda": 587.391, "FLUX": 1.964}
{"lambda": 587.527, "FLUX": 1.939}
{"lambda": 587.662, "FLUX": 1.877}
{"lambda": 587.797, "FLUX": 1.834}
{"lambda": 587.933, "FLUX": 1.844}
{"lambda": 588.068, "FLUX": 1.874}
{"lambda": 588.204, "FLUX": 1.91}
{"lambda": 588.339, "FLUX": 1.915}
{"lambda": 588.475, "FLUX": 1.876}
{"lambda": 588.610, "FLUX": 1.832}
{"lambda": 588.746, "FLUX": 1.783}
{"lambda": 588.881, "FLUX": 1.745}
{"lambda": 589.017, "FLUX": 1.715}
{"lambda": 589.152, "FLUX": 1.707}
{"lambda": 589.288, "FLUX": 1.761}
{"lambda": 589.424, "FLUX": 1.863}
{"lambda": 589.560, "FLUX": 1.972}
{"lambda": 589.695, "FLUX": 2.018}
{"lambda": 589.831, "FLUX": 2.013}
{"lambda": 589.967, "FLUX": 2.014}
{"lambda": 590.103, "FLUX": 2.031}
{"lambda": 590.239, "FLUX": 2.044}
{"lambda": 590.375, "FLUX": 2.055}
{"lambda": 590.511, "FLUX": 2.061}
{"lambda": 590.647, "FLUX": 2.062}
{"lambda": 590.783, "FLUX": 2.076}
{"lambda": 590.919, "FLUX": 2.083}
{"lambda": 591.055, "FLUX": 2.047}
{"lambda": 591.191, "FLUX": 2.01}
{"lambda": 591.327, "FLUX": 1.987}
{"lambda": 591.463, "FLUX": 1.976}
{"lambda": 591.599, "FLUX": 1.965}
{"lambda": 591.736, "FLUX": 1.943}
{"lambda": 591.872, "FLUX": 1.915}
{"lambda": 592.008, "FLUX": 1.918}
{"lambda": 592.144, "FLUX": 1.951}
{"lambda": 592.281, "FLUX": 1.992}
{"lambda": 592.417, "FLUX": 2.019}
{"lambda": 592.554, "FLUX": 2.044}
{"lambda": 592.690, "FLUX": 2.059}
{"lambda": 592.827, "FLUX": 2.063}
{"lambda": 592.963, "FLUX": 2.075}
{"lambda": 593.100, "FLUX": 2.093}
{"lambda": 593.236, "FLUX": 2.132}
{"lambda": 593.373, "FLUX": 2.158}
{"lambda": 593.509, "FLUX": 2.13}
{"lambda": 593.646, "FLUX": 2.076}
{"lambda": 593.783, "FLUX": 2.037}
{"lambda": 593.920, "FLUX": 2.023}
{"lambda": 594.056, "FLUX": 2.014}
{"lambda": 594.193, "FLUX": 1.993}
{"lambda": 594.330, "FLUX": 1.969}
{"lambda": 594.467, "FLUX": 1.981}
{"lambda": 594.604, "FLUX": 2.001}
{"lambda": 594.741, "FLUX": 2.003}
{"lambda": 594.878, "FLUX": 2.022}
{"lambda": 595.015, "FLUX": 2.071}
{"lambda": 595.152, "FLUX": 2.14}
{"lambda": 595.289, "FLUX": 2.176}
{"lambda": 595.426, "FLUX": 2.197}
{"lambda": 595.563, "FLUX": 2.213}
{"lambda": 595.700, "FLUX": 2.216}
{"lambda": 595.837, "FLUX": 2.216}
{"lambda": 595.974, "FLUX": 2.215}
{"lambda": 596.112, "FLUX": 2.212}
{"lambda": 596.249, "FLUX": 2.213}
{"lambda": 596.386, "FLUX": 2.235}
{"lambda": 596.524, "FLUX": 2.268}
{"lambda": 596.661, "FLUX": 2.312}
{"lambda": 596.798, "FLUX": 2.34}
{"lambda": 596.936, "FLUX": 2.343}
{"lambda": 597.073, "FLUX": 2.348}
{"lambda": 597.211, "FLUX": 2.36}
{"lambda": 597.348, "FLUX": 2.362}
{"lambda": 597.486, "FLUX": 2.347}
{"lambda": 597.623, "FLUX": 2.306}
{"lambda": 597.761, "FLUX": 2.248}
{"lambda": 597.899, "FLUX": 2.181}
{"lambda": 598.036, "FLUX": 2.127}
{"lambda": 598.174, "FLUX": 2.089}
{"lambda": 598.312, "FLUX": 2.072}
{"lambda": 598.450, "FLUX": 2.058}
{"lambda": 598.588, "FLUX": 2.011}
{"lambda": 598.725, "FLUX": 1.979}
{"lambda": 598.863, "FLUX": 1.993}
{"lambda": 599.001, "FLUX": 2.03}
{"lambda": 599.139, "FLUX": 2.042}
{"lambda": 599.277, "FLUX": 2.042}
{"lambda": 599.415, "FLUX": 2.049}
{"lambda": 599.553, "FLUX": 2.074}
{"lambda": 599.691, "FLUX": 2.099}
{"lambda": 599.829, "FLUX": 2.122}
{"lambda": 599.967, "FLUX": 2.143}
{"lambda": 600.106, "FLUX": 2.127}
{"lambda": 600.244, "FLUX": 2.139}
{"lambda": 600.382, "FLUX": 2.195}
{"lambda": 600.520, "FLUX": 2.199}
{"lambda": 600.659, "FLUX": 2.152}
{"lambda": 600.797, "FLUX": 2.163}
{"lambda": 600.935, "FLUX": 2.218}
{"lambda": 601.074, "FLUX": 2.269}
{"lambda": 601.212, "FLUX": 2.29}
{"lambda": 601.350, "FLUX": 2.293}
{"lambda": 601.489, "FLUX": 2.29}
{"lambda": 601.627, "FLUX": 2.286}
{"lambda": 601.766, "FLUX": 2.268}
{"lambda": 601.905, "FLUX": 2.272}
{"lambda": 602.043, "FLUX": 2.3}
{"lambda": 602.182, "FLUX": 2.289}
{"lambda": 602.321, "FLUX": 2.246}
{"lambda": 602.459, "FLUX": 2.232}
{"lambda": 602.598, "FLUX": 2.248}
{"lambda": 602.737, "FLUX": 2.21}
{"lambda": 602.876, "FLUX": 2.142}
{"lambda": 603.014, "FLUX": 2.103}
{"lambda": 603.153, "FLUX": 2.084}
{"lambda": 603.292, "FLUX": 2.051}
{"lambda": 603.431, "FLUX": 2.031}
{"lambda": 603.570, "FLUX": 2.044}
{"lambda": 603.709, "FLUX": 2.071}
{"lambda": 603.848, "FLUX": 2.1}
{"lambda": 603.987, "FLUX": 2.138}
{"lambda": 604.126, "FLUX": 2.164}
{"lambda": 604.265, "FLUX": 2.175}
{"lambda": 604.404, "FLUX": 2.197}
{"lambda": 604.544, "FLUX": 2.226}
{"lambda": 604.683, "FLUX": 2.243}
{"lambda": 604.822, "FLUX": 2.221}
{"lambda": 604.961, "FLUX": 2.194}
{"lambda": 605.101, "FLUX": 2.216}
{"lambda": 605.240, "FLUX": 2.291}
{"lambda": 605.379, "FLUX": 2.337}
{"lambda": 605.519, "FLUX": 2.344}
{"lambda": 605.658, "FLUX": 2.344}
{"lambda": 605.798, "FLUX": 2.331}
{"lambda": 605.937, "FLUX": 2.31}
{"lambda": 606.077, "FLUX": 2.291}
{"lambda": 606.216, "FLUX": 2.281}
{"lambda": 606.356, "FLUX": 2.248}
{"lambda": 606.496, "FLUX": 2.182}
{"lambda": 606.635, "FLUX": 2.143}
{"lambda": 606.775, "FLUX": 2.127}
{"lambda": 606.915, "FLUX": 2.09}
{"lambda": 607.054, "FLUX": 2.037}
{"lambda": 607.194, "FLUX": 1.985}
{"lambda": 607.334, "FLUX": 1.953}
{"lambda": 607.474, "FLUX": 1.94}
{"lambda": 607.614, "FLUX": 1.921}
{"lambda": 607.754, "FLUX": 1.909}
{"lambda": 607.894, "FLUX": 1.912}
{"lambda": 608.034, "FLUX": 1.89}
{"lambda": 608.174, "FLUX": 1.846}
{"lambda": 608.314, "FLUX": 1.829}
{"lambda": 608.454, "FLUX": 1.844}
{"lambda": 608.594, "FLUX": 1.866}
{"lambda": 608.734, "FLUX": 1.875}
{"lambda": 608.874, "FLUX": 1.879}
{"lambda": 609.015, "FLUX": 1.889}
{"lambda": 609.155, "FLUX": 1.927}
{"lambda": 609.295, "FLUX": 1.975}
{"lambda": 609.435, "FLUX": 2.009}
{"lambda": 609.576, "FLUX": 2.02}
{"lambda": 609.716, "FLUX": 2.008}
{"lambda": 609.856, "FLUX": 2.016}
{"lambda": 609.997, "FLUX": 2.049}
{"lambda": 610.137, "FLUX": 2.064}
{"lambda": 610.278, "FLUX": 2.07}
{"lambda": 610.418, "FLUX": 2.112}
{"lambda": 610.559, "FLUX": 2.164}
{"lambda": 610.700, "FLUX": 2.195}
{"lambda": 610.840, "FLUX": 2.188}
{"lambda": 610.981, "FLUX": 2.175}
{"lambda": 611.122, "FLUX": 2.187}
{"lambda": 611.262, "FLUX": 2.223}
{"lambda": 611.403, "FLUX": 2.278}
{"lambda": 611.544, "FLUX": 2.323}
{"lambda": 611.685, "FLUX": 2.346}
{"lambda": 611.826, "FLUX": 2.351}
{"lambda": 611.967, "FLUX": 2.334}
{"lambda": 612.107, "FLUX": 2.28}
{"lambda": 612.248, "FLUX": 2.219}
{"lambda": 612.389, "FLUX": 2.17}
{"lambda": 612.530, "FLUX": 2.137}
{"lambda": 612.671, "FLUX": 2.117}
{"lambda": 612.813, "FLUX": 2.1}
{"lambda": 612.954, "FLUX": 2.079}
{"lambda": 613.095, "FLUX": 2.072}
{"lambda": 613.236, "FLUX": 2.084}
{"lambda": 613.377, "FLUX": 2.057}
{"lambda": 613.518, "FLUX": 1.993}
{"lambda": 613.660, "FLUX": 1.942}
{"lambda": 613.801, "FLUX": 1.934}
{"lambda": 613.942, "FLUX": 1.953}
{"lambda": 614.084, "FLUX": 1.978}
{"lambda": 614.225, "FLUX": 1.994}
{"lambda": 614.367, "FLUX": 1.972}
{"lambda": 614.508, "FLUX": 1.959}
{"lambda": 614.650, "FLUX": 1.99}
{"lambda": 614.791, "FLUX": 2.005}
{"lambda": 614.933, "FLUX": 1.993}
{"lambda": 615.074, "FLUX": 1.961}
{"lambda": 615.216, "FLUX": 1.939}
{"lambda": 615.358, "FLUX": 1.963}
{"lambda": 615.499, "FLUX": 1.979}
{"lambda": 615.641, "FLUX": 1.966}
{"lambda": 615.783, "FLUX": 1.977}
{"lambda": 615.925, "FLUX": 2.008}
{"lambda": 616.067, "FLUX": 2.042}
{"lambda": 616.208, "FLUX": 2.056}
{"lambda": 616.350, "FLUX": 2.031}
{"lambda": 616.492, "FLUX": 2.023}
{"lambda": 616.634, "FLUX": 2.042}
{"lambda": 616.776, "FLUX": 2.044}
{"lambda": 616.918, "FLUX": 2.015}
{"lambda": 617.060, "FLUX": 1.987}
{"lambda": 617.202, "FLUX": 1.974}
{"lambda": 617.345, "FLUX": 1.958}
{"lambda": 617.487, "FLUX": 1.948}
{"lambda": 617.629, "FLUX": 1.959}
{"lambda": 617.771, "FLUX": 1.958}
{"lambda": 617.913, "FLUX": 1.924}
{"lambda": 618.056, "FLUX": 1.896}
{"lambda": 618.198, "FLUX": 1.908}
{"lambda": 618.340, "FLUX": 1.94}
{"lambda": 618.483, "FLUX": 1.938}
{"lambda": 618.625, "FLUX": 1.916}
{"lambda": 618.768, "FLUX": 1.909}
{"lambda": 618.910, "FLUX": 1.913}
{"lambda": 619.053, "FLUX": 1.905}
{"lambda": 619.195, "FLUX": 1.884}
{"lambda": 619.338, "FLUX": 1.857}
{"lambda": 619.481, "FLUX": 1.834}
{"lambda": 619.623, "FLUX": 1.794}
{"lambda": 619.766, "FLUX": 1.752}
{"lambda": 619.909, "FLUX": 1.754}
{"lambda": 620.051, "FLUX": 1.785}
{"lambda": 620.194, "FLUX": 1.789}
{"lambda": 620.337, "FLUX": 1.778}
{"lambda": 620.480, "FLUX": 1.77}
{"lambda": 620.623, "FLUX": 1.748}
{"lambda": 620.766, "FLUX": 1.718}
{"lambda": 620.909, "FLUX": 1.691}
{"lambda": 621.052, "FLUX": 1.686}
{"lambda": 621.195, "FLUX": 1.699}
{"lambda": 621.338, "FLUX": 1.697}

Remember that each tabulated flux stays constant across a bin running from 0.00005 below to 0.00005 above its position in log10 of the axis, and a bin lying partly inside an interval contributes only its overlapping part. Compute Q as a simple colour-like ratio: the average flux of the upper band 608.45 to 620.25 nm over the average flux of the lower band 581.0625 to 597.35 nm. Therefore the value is 1.01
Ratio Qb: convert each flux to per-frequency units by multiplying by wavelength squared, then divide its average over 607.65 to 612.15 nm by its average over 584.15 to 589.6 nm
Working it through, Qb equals 1.2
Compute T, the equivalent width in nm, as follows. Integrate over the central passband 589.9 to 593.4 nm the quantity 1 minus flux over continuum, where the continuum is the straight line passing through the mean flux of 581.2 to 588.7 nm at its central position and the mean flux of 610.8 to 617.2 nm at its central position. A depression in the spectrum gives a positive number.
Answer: -0.16 nm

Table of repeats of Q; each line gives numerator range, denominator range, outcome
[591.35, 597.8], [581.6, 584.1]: 1.06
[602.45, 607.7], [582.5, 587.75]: 1.15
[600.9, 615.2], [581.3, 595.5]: 1.09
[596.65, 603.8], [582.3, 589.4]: 1.16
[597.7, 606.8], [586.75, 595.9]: 1.10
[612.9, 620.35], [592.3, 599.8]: 0.92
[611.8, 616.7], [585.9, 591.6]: 1.08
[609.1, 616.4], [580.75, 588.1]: 1.09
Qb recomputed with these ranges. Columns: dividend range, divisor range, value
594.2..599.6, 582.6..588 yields 1.19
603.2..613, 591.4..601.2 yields 1.04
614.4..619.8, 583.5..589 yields 1.17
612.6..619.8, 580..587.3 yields 1.16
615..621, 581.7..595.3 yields 1.08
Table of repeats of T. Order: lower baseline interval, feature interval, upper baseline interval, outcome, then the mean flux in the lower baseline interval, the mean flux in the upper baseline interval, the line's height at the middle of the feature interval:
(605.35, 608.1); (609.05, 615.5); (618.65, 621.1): -0.312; 2.13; 1.8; 1.99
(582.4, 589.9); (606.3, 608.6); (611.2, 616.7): 0.047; 1.88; 2.07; 2.03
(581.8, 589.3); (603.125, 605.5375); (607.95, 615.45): -0.202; 1.88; 2.05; 2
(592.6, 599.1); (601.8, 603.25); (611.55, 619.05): -0.075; 2.14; 2.02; 2.1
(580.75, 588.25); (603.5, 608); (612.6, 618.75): -0.442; 1.9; 1.99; 1.96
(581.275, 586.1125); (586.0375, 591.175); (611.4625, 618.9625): 0.121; 1.92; 2.03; 1.94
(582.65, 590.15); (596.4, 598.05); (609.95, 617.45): -0.288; 1.88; 2.08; 1.96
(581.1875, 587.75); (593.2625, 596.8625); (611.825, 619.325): -0.361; 1.9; 2.01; 1.94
